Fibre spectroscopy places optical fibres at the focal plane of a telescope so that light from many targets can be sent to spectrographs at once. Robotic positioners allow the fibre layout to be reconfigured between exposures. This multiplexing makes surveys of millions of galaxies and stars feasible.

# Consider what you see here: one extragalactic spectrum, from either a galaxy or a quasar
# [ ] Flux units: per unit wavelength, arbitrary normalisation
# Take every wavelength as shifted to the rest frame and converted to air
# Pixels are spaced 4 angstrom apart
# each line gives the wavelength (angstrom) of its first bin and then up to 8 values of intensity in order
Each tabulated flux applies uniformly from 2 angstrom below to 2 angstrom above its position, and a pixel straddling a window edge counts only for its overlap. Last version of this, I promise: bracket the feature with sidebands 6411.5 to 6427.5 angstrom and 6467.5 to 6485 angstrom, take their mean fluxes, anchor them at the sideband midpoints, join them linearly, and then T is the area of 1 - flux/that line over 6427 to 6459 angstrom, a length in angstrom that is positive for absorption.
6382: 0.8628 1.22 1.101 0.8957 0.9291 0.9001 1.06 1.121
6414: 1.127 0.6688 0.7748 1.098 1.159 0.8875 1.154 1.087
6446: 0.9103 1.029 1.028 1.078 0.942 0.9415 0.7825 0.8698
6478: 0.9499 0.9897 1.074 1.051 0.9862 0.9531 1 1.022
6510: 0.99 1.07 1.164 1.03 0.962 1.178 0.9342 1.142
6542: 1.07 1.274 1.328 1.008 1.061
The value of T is -4.5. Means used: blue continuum 0.918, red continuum 0.909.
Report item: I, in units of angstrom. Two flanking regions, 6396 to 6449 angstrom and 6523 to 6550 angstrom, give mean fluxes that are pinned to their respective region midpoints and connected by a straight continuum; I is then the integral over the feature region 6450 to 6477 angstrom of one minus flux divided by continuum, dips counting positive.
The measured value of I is 2.23 angstrom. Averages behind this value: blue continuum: 0.991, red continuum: 1.11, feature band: 0.947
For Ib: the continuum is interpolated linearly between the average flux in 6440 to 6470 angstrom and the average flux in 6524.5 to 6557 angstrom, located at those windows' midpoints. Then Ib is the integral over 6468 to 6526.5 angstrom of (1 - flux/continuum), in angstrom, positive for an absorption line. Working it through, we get 3.1 angstrom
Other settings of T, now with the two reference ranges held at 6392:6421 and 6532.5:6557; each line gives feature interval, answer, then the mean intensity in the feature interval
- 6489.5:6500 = 0.73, 0.989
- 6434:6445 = -0.73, 1.06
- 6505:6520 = 0.31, 1.06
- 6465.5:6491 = 2.33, 0.948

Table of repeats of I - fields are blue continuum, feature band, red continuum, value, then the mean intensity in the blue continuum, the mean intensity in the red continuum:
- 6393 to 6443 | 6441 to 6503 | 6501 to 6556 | 3.5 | 0.989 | 1.09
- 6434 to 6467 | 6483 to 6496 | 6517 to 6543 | 0.1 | 1.02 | 1.06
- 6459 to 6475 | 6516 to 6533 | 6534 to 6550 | 0.3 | 0.897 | 1.15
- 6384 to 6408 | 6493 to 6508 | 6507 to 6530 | 0.8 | 1.02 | 1.05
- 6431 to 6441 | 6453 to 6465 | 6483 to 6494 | 0.4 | 1.04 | 1.04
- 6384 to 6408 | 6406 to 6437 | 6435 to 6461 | 1.2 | 1.02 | 1.04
